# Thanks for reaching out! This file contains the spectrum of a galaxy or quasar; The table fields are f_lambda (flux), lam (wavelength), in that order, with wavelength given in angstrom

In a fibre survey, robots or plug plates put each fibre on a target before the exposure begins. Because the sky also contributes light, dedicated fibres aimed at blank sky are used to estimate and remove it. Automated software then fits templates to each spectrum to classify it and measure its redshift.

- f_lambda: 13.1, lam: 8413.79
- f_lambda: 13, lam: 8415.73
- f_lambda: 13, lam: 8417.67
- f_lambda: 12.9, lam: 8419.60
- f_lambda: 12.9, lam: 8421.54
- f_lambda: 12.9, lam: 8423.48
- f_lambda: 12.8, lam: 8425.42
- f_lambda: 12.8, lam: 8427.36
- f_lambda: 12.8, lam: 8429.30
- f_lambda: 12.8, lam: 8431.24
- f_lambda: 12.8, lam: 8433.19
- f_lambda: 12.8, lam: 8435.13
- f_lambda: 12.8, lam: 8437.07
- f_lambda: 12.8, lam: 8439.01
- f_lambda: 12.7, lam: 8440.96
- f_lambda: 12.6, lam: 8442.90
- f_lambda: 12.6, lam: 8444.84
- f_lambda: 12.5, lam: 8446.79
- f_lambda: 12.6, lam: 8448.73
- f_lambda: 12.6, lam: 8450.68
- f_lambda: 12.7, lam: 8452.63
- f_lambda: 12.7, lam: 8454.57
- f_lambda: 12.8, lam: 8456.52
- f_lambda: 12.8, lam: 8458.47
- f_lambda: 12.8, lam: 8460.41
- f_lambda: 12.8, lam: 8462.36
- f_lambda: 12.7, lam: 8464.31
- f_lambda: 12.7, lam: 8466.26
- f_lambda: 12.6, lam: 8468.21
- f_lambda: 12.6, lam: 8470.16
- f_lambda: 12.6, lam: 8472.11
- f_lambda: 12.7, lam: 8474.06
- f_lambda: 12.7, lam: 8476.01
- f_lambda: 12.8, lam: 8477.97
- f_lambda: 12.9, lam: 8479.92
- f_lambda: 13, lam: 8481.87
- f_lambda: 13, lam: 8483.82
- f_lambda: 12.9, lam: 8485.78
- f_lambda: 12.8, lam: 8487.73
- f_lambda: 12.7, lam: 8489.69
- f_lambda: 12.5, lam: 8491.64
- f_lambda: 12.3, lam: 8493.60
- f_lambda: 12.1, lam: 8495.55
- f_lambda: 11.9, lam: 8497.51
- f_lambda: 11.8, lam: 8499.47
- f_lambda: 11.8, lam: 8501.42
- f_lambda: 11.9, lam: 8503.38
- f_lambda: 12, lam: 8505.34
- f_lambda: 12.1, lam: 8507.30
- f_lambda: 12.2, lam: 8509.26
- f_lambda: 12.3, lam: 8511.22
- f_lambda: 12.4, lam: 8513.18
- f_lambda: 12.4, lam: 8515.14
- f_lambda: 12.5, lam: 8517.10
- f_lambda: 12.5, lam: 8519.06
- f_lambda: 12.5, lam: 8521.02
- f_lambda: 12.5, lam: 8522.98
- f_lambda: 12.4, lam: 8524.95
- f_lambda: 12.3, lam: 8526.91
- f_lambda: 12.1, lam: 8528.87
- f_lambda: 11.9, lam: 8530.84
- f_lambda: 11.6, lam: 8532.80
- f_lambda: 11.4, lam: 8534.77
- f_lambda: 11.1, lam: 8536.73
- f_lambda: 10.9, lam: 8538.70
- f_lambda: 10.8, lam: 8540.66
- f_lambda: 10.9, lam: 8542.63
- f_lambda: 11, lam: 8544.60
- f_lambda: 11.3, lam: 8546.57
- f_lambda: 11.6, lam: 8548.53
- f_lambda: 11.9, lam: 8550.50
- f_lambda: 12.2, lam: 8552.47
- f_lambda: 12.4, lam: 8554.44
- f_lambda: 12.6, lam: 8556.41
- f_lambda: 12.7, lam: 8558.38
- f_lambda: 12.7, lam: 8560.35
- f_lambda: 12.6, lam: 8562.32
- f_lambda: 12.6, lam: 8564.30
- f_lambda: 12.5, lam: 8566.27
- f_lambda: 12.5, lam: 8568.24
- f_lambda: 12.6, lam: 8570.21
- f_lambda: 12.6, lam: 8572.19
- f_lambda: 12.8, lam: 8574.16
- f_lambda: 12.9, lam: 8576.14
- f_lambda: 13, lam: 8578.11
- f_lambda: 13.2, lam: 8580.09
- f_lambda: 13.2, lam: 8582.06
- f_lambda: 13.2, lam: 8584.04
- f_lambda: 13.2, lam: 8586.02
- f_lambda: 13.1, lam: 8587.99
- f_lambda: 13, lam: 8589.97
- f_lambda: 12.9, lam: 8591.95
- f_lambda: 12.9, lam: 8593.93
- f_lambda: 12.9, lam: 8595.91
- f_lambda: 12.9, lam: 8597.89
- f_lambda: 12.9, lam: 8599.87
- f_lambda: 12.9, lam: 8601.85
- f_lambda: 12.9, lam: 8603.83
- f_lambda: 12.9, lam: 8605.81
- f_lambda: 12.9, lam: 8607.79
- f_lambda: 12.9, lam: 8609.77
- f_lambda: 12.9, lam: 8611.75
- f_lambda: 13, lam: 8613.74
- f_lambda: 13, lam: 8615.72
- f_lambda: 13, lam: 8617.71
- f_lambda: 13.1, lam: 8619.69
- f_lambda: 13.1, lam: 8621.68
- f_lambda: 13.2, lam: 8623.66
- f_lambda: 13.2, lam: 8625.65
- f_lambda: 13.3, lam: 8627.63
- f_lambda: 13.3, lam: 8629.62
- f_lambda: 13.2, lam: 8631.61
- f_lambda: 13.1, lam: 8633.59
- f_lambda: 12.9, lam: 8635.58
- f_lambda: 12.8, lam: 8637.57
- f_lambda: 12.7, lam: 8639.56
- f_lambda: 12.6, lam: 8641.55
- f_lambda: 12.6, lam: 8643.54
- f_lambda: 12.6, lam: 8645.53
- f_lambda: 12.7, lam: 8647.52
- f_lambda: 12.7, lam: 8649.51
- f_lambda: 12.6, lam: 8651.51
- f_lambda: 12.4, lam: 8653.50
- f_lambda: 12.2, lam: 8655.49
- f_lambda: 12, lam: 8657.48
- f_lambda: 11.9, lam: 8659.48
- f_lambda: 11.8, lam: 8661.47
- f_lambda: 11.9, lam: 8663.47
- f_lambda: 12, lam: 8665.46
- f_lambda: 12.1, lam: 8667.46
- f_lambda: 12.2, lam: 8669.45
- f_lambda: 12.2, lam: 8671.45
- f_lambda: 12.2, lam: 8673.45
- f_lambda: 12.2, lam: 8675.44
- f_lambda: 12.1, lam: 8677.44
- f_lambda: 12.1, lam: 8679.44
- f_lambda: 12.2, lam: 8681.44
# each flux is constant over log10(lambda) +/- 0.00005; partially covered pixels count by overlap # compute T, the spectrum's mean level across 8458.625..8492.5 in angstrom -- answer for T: 12.8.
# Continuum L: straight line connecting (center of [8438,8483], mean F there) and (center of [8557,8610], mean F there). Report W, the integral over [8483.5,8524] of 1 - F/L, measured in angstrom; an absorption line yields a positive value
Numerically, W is 1.4 angstrom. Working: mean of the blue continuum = 12.7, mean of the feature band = 12.3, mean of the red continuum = 12.9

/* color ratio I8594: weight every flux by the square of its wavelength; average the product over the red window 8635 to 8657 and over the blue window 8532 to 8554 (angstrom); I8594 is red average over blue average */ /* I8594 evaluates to 1.14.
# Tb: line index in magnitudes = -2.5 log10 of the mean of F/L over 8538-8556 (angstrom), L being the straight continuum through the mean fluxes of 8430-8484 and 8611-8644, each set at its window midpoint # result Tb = 0.12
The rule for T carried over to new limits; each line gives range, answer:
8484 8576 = 12.1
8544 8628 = 12.8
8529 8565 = 11.8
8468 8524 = 12.4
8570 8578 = 12.8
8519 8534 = 12.2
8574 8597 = 13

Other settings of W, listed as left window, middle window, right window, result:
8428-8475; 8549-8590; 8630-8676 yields -0.6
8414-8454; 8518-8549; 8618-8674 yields 2.5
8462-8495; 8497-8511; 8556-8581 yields 0.8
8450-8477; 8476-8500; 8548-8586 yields 0.2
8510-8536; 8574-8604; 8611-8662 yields -1.1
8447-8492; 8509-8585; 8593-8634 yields 3.9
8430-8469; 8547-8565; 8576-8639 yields 0.8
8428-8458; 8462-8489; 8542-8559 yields -0.7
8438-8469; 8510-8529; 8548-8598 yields 0.5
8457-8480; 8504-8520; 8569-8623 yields 0.6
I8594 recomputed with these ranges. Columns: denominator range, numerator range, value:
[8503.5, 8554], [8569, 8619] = 1.11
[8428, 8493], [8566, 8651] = 1.05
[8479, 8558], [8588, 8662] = 1.09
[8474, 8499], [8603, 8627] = 1.06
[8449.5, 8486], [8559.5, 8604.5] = 1.04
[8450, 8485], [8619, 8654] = 1.05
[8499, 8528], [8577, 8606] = 1.08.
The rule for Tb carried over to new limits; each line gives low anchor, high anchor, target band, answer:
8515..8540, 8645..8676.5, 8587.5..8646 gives -0.07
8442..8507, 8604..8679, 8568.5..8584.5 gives -0.03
